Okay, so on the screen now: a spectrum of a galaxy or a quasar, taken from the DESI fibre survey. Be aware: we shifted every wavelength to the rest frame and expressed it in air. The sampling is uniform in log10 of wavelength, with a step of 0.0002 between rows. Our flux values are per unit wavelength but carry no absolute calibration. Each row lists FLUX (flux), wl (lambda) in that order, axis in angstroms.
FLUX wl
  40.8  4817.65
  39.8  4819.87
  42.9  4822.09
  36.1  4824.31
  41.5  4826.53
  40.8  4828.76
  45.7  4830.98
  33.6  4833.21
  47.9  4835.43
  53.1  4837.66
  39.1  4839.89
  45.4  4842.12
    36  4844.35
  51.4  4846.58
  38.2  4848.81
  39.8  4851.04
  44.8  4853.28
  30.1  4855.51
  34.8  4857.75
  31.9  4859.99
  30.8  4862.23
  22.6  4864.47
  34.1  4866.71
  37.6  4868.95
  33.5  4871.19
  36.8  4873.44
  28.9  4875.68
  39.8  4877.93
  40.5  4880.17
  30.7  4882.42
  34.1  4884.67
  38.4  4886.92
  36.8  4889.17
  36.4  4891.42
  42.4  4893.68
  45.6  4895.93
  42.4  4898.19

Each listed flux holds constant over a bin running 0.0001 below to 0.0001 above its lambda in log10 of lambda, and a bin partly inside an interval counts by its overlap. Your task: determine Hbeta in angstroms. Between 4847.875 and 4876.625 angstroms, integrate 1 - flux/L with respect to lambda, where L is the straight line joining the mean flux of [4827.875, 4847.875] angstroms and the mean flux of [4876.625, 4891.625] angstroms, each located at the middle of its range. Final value 4.2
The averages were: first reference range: 43.7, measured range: 34.1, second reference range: 36.6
